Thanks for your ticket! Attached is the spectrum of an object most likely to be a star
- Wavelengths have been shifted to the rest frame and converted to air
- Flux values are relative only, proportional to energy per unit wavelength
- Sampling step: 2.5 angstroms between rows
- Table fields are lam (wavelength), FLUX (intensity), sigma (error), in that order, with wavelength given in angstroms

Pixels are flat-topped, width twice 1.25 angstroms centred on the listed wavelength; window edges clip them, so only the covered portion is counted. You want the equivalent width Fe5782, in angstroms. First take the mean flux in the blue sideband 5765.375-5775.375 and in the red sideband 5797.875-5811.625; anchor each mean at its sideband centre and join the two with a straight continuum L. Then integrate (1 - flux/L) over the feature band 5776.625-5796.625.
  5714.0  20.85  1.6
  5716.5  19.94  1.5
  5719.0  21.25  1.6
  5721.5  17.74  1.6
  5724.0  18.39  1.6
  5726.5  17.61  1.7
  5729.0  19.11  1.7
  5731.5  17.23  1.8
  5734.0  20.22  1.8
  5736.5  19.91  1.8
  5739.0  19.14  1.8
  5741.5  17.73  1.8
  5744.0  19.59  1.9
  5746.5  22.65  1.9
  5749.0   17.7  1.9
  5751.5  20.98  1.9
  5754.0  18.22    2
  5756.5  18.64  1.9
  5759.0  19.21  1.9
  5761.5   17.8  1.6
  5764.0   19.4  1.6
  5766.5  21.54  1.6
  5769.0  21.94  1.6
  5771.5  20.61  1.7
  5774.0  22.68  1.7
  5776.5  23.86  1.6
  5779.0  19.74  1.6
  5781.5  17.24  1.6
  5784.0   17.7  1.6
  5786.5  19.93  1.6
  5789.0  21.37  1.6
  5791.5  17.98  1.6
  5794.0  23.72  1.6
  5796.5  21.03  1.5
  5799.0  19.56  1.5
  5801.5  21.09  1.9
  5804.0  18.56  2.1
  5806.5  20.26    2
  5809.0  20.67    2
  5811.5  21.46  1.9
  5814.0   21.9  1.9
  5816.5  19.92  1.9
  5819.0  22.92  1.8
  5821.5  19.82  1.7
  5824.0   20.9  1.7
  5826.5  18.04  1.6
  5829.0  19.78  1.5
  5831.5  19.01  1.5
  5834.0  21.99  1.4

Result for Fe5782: 0.9 angstroms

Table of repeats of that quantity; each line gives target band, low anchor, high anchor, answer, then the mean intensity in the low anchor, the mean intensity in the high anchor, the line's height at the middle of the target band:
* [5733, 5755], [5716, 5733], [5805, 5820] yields -0.4 angstroms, 18.7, 21.1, 19.3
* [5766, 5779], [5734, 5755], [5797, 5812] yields -1.3 angstroms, 19.5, 20.2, 19.9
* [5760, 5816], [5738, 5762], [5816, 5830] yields -2.0 angstroms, 19.2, 20.3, 19.8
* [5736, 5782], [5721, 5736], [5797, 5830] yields -1.9 angstroms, 18.5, 20.4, 19.2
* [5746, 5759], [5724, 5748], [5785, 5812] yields 0.1 angstroms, 19.2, 20.5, 19.5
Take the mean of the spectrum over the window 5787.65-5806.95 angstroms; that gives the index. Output 20.5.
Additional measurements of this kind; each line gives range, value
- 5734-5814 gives 20.1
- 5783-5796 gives 20.2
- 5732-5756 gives 19.5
